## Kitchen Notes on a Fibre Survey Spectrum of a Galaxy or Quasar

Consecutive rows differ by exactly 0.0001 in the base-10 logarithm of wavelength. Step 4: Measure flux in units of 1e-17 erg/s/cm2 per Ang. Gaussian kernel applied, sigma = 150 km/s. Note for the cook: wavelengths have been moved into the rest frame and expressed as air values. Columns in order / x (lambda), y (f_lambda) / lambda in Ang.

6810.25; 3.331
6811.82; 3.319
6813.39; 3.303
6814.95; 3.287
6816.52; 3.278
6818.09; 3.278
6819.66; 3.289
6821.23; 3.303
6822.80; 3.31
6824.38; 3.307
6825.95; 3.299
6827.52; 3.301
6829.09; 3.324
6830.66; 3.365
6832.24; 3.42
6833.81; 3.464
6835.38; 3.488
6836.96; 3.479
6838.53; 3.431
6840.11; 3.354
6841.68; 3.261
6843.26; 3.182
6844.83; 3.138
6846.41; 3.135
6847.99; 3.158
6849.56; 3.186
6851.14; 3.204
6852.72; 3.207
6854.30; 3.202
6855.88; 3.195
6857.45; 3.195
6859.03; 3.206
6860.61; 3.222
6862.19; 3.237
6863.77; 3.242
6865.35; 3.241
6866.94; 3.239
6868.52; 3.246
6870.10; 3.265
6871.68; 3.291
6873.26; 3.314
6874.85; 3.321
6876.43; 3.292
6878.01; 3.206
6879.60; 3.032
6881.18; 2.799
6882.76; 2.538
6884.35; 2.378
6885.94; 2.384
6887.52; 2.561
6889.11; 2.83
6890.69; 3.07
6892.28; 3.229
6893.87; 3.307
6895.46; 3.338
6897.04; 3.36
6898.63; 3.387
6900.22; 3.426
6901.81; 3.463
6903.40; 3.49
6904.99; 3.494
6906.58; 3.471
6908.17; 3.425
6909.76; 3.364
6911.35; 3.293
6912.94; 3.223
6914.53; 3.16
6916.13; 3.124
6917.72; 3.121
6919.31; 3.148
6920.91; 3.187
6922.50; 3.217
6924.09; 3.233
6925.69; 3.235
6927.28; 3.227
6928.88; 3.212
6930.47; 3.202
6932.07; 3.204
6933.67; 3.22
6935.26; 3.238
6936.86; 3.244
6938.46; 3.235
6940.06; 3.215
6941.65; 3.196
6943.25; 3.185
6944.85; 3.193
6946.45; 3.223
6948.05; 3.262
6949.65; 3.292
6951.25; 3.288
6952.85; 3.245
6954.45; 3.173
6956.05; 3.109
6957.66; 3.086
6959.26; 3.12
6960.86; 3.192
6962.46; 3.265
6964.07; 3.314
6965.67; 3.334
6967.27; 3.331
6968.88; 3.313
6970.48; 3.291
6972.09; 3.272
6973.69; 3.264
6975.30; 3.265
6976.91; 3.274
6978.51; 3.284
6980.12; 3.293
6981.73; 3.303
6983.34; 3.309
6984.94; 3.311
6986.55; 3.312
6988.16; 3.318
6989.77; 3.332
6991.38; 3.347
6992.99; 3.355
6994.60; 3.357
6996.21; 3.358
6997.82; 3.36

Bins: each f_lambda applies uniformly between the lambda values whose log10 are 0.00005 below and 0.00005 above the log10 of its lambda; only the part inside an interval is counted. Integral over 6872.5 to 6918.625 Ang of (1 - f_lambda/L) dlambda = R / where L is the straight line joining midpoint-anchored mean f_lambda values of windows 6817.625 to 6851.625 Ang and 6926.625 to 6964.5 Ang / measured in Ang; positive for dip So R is 1.4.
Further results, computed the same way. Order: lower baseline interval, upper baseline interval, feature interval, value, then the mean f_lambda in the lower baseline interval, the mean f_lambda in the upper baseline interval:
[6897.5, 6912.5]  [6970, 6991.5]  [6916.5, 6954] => 1.7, 3.42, 3.3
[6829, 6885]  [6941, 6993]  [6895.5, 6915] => -0.9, 3.21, 3.26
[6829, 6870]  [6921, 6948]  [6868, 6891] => 2.0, 3.27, 3.22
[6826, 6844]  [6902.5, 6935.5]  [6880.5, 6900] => 2.1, 3.37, 3.26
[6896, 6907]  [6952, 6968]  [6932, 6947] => 0.4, 3.44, 3.22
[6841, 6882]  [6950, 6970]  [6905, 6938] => -0.2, 3.2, 3.23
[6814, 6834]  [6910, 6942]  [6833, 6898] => 2.4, 3.32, 3.21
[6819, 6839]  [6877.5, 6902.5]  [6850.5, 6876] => -0.6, 3.37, 3.02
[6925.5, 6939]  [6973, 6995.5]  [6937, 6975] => 0.3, 3.22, 3.31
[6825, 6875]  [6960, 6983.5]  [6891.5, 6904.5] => -0.4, 3.27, 3.29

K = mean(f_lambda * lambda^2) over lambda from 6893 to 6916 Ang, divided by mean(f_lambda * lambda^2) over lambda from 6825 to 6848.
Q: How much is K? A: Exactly 1.0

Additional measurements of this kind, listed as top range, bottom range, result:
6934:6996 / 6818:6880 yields 1.03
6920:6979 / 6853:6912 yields 1.04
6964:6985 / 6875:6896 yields 1.16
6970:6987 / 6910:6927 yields 1.05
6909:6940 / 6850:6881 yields 1.02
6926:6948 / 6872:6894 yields 1.11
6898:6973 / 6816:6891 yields 1.05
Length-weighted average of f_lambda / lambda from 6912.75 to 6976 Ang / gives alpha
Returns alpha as 3.22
